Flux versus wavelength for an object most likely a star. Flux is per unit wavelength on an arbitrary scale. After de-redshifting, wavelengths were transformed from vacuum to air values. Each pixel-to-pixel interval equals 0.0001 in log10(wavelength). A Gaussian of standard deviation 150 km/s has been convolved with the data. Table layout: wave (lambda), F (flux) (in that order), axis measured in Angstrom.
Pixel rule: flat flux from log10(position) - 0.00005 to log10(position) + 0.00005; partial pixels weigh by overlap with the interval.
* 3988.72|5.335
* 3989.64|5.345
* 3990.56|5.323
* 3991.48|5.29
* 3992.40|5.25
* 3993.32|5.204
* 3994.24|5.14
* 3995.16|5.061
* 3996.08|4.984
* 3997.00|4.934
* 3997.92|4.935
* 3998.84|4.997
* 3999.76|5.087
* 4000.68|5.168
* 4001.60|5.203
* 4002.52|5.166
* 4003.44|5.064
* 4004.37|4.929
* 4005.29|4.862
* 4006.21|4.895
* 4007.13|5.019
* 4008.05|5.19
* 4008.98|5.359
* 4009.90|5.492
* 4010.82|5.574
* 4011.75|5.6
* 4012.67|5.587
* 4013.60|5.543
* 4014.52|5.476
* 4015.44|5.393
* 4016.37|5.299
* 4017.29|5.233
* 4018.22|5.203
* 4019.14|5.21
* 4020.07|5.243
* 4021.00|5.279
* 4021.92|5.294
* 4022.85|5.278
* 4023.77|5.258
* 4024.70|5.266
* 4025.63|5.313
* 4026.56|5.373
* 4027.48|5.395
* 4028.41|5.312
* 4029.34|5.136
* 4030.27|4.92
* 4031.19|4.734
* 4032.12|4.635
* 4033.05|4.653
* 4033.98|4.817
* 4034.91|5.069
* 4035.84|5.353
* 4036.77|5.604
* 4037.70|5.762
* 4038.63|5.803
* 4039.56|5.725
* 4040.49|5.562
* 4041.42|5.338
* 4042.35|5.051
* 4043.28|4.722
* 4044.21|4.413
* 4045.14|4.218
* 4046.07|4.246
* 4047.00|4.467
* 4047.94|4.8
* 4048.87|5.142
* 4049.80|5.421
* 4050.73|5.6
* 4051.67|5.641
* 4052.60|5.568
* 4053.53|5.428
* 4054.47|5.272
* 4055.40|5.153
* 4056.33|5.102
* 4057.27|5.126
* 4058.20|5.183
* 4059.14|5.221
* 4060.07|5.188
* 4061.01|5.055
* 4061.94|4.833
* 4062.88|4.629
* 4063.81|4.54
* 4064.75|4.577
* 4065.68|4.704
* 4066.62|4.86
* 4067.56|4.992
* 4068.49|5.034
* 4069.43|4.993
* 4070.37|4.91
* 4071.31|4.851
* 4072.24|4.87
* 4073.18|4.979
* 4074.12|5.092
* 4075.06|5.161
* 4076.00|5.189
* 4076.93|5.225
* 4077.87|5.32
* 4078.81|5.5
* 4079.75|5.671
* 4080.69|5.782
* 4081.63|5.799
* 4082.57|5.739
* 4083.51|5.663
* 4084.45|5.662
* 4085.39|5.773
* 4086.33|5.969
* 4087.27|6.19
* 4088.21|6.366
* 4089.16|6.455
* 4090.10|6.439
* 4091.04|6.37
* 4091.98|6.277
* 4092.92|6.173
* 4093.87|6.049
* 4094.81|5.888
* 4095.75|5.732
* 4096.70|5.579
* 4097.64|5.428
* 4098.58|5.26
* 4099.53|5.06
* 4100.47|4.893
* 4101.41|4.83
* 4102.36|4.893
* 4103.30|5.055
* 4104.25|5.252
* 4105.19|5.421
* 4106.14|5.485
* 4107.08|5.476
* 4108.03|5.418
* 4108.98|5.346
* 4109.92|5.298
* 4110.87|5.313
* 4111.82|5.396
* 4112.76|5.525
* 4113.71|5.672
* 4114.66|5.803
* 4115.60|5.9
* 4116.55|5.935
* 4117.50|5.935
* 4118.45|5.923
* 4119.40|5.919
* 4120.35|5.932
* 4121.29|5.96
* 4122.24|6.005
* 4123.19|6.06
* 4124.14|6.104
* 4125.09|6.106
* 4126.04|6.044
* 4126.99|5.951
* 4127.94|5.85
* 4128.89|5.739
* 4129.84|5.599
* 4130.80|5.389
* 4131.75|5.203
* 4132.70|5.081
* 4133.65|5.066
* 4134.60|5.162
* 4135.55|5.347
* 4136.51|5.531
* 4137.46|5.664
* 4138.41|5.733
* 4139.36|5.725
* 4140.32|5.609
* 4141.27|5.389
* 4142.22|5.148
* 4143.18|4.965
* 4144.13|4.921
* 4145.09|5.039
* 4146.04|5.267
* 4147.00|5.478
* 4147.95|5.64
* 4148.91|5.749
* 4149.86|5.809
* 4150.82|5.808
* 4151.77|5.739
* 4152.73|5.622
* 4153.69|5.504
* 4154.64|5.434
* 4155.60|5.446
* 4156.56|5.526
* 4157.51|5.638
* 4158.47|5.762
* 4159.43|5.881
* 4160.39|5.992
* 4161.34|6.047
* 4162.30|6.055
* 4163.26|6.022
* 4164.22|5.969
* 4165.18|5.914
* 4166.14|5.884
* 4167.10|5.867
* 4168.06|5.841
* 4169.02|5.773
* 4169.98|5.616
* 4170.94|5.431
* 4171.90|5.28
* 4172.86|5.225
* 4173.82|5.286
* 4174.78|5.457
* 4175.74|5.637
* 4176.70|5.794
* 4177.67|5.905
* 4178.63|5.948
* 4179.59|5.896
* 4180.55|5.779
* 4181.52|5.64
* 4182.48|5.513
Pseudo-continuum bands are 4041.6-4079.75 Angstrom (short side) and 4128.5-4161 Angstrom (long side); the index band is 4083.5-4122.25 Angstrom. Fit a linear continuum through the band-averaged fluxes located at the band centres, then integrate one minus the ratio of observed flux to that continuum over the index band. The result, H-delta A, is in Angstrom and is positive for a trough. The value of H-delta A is -3.2 Angstrom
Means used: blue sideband 5.02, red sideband 5.49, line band 5.69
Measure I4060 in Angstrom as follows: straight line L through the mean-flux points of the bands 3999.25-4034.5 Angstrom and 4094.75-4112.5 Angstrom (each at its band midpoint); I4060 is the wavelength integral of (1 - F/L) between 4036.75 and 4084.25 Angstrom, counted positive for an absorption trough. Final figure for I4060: 0.9 Angstrom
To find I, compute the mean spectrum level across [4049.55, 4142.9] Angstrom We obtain 5.48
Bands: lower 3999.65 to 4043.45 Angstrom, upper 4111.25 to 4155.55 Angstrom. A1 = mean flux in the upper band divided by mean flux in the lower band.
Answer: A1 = 1.1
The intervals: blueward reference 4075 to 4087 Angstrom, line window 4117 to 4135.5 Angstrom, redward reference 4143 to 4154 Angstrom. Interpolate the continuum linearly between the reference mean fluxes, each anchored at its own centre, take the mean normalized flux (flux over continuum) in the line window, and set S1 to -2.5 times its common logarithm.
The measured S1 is -0.04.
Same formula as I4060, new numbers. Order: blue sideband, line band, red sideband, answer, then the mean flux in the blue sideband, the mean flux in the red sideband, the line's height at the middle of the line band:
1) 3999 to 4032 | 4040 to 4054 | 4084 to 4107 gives 1.0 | 5.23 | 5.68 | 5.41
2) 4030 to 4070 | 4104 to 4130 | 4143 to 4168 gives -1.4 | 5.05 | 5.66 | 5.44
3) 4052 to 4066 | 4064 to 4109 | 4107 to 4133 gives -0.8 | 5.05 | 5.72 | 5.35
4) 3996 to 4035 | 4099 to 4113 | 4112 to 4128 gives 1.4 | 5.17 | 5.91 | 5.81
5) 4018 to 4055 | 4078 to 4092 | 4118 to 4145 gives -1.5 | 5.16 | 5.6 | 5.39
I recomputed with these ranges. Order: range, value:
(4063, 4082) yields 5.09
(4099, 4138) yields 5.55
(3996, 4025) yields 5.22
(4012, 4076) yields 5.12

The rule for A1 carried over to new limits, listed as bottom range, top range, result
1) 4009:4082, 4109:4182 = 1.09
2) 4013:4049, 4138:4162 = 1.08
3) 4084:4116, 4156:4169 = 1.04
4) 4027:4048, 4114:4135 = 1.14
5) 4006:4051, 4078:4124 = 1.10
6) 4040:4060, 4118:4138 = 1.12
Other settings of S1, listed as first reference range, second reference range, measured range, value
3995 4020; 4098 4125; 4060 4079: 0.09 mag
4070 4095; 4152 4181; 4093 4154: 0.03 mag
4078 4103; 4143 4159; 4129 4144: 0.04 mag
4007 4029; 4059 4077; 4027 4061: 0.00 mag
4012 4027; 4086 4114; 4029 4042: 0.03 mag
